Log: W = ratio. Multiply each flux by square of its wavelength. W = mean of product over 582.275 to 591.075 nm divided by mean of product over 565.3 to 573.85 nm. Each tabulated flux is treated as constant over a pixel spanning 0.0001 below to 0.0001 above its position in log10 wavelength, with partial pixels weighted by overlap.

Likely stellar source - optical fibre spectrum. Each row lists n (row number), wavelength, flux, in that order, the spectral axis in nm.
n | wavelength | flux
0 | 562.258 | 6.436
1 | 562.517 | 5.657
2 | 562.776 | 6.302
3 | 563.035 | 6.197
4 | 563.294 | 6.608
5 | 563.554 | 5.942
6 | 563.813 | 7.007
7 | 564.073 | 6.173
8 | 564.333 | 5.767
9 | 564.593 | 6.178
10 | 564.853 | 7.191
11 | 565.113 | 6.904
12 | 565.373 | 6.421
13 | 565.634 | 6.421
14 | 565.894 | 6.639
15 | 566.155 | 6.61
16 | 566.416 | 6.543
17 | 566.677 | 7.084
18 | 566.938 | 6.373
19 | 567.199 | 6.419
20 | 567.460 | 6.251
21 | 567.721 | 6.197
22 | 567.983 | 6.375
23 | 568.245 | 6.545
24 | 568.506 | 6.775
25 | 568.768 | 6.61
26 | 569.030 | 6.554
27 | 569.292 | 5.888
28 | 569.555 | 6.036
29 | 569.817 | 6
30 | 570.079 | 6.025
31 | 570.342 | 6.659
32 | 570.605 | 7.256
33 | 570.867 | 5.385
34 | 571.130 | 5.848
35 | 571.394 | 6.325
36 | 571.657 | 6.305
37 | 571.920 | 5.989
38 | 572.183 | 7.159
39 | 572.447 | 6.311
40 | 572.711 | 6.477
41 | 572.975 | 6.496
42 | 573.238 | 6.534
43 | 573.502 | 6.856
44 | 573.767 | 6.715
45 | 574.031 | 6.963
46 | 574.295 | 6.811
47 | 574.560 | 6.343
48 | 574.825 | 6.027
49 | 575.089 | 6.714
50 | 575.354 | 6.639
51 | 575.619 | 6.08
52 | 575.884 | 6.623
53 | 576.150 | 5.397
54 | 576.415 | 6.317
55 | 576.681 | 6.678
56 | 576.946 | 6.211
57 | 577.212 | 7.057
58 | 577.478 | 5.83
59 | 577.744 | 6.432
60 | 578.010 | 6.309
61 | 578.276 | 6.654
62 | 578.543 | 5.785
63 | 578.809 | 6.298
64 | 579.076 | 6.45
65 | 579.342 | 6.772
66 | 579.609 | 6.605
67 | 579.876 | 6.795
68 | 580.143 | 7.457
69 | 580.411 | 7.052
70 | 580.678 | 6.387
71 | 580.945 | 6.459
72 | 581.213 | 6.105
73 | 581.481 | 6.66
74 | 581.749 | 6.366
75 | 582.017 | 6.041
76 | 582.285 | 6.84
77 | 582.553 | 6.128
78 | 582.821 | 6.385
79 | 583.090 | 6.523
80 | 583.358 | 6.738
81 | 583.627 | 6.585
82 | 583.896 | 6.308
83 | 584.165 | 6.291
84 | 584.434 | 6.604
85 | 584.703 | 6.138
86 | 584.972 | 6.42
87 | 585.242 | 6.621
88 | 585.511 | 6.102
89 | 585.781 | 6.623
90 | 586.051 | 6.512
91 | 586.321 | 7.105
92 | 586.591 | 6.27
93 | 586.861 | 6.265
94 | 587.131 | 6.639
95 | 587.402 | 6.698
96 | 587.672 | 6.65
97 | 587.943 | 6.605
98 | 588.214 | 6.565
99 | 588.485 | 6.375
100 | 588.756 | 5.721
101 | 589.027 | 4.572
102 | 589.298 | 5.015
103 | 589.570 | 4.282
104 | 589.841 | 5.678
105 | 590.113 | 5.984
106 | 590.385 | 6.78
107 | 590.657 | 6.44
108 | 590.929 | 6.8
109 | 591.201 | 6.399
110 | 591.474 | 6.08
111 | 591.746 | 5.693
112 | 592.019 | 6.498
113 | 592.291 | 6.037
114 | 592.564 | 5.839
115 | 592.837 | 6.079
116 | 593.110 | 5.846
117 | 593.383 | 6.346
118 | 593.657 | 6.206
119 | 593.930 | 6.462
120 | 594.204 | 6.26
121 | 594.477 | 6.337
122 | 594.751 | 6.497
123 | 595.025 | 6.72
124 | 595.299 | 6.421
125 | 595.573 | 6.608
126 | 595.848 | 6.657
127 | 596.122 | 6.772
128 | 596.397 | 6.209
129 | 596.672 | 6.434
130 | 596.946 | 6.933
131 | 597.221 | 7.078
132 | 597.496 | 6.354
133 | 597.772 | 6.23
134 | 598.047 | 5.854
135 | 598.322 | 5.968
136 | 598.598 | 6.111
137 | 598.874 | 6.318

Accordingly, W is 1.0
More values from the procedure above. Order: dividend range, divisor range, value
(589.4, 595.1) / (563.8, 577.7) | 1.03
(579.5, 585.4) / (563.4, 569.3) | 1.06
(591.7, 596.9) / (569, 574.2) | 1.07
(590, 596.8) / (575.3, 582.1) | 1.03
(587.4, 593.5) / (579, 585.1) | 0.95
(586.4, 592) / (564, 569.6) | 1.02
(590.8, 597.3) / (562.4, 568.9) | 1.09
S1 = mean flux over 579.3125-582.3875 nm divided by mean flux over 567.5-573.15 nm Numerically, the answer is 1.04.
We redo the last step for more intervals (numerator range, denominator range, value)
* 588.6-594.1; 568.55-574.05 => 0.93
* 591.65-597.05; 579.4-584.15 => 0.97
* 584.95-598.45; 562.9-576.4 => 0.98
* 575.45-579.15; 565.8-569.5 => 0.97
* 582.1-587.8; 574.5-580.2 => 1.01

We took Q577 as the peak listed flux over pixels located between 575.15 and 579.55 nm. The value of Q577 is 7.057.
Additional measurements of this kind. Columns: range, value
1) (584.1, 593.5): 7.105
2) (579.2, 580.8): 7.457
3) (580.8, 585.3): 6.84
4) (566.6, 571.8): 7.256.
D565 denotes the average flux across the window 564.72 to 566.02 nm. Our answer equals 6.72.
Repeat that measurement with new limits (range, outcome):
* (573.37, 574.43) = 6.83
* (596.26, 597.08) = 6.53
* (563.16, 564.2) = 6.43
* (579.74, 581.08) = 6.83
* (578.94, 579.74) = 6.61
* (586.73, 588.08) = 6.57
